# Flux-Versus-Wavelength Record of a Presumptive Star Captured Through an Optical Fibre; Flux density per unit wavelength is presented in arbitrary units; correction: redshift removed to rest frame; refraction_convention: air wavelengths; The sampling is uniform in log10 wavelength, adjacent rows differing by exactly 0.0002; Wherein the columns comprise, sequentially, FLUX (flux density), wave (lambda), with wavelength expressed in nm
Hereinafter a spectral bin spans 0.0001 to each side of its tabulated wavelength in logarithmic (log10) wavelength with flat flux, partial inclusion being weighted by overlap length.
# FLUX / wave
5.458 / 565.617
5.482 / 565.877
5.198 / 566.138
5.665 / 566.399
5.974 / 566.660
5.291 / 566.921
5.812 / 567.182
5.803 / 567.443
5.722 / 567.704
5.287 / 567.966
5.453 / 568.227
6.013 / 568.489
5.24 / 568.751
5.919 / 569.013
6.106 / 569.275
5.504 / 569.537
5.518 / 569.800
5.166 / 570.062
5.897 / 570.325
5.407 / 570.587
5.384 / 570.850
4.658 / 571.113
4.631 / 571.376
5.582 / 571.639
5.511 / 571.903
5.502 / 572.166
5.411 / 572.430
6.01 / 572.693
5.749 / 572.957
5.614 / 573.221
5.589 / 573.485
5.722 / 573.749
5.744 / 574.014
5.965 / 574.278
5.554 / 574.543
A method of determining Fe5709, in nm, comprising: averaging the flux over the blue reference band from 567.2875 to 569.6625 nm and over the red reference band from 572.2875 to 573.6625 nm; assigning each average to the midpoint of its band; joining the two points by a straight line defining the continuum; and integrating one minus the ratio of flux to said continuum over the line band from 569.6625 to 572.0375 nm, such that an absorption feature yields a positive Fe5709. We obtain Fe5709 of 0.15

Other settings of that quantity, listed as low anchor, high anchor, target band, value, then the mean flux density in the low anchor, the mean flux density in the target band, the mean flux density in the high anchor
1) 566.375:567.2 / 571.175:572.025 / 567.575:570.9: -0.10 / 5.67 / 5.59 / 5.19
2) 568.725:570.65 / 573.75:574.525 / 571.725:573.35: 0.03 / 5.62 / 5.63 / 5.78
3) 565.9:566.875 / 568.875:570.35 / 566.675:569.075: -0.01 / 5.57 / 5.63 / 5.67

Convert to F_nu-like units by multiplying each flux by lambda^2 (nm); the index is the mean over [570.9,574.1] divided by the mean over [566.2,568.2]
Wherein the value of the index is 0.99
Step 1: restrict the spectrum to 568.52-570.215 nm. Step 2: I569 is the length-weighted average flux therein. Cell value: 5.6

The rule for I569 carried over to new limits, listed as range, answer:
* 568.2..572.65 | 5.48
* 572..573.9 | 5.65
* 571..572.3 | 5.18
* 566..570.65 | 5.61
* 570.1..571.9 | 5.27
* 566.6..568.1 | 5.64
